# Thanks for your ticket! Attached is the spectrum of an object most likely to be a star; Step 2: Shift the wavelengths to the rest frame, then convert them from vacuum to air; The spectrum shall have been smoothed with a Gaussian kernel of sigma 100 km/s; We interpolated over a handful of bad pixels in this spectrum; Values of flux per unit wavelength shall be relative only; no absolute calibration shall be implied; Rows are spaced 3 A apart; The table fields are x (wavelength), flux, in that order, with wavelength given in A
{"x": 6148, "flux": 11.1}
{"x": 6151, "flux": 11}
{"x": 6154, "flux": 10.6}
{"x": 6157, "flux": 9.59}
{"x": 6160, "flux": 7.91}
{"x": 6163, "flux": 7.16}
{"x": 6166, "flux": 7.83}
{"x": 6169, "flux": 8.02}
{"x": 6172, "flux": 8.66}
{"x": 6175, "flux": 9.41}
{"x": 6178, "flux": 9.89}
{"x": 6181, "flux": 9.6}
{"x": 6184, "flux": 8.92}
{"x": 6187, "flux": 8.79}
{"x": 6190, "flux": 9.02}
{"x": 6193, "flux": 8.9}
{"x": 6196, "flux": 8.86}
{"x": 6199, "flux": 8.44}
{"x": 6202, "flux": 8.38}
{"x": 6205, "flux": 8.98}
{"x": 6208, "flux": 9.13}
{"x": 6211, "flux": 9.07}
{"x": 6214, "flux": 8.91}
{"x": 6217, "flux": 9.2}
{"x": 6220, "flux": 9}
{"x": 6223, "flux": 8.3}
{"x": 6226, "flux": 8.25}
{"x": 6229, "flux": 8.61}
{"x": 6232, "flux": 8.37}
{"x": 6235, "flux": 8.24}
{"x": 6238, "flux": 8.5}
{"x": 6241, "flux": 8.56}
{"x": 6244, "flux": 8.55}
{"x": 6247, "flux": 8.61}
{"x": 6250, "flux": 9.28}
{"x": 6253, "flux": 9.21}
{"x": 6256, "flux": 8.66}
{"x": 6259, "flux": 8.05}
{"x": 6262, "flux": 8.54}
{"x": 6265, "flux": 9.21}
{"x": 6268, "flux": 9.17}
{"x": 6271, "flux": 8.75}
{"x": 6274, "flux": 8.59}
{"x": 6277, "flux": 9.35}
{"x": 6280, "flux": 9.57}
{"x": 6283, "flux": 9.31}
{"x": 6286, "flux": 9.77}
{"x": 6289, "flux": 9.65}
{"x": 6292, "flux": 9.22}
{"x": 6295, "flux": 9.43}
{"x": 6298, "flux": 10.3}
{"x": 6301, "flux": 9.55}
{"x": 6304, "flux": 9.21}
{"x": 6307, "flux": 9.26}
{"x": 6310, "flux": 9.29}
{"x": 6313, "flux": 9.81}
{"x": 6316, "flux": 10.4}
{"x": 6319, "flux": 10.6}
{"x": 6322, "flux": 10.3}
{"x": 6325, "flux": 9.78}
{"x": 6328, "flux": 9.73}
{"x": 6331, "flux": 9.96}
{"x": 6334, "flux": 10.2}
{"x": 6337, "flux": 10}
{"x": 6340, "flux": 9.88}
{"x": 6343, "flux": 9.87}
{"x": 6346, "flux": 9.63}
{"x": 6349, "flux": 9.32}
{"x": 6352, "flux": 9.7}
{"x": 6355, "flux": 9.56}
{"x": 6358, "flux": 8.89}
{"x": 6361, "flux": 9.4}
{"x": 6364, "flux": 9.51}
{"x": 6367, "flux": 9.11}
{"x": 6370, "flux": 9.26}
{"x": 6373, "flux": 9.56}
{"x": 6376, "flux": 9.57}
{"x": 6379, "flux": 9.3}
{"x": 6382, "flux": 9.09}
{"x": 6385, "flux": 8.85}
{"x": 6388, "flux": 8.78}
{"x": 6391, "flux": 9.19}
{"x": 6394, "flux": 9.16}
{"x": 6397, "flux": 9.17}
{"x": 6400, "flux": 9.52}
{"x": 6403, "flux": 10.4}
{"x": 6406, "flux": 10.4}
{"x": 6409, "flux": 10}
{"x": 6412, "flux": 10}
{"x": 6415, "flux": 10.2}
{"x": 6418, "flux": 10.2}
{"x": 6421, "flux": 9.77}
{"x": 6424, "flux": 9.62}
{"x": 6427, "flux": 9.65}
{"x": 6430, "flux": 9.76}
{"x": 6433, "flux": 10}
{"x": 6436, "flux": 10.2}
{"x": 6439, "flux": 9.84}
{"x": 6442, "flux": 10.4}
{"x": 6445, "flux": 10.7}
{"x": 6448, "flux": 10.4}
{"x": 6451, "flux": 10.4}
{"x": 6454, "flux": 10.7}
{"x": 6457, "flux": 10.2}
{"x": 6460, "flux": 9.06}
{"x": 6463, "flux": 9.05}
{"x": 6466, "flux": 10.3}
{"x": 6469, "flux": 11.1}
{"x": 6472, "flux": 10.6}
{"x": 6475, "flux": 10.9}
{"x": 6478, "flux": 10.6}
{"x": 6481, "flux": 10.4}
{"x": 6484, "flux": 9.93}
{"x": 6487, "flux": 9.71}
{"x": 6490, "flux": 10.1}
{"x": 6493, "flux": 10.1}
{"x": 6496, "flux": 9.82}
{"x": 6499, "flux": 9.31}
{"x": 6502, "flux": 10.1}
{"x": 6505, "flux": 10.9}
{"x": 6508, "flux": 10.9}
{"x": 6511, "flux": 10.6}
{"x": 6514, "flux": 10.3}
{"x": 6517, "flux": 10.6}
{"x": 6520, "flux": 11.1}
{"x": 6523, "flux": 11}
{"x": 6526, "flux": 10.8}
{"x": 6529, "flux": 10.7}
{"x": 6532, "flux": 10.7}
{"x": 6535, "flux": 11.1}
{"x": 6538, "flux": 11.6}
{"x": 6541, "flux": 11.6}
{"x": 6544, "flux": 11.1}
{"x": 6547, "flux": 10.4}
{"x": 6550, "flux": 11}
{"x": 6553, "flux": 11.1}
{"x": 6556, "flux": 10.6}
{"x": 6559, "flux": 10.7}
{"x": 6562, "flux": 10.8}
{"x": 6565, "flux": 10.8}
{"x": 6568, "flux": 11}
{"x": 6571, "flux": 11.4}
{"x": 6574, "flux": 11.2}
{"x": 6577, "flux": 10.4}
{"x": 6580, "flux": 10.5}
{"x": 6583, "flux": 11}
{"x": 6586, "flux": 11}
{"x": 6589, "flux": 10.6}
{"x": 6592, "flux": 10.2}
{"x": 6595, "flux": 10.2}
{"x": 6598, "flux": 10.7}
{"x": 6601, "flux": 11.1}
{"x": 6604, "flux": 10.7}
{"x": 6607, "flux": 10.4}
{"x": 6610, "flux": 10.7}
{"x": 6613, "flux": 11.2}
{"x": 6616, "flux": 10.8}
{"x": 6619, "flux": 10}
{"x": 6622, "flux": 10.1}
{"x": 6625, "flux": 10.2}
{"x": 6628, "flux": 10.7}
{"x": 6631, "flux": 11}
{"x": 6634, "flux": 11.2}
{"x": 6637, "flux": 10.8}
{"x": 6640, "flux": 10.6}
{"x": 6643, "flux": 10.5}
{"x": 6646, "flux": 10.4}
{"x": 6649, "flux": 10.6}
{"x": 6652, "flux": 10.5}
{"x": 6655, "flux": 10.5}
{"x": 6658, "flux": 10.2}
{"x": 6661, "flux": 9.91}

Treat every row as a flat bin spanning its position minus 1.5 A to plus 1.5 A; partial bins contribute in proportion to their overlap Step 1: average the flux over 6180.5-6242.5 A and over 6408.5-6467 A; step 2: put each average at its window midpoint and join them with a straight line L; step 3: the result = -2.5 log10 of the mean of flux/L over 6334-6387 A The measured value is 0.01 mag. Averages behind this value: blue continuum 8.75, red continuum 10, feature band 9.46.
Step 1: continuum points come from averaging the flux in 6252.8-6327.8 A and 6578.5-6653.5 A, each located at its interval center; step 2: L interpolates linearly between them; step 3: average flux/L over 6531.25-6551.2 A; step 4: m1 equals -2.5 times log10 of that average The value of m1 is -0.07 mag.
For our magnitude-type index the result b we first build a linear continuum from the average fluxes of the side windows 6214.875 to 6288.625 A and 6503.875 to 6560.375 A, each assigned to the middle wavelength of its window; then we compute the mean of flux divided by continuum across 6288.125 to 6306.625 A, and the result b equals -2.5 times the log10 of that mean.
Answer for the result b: -0.043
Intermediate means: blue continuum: 8.83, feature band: 9.54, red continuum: 10.9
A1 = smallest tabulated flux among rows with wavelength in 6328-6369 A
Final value 8.89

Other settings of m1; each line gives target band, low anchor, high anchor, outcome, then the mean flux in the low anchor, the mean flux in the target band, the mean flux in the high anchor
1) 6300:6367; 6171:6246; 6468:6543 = -0.02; 8.82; 9.71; 10.6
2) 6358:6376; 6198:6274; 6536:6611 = 0.02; 8.72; 9.34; 10.8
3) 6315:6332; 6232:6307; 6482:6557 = -0.08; 9.04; 10.1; 10.6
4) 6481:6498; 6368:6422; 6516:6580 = 0.05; 9.57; 9.96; 10.9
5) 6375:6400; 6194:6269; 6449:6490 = 0.06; 8.72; 9.15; 10.2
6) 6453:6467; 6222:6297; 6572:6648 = 0.01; 8.88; 9.82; 10.7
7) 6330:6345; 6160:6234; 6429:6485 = -0.05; 8.72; 9.97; 10.2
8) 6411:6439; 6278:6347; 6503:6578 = 0.04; 9.77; 9.93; 10.9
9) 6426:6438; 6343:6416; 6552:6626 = -0.01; 9.49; 9.91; 10.7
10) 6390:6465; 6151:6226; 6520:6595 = 0.03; 8.89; 9.93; 10.9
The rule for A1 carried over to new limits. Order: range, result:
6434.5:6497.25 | 9.05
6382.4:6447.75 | 8.78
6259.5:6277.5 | 8.54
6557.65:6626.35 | 10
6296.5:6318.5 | 9.21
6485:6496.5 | 9.71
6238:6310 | 8.05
